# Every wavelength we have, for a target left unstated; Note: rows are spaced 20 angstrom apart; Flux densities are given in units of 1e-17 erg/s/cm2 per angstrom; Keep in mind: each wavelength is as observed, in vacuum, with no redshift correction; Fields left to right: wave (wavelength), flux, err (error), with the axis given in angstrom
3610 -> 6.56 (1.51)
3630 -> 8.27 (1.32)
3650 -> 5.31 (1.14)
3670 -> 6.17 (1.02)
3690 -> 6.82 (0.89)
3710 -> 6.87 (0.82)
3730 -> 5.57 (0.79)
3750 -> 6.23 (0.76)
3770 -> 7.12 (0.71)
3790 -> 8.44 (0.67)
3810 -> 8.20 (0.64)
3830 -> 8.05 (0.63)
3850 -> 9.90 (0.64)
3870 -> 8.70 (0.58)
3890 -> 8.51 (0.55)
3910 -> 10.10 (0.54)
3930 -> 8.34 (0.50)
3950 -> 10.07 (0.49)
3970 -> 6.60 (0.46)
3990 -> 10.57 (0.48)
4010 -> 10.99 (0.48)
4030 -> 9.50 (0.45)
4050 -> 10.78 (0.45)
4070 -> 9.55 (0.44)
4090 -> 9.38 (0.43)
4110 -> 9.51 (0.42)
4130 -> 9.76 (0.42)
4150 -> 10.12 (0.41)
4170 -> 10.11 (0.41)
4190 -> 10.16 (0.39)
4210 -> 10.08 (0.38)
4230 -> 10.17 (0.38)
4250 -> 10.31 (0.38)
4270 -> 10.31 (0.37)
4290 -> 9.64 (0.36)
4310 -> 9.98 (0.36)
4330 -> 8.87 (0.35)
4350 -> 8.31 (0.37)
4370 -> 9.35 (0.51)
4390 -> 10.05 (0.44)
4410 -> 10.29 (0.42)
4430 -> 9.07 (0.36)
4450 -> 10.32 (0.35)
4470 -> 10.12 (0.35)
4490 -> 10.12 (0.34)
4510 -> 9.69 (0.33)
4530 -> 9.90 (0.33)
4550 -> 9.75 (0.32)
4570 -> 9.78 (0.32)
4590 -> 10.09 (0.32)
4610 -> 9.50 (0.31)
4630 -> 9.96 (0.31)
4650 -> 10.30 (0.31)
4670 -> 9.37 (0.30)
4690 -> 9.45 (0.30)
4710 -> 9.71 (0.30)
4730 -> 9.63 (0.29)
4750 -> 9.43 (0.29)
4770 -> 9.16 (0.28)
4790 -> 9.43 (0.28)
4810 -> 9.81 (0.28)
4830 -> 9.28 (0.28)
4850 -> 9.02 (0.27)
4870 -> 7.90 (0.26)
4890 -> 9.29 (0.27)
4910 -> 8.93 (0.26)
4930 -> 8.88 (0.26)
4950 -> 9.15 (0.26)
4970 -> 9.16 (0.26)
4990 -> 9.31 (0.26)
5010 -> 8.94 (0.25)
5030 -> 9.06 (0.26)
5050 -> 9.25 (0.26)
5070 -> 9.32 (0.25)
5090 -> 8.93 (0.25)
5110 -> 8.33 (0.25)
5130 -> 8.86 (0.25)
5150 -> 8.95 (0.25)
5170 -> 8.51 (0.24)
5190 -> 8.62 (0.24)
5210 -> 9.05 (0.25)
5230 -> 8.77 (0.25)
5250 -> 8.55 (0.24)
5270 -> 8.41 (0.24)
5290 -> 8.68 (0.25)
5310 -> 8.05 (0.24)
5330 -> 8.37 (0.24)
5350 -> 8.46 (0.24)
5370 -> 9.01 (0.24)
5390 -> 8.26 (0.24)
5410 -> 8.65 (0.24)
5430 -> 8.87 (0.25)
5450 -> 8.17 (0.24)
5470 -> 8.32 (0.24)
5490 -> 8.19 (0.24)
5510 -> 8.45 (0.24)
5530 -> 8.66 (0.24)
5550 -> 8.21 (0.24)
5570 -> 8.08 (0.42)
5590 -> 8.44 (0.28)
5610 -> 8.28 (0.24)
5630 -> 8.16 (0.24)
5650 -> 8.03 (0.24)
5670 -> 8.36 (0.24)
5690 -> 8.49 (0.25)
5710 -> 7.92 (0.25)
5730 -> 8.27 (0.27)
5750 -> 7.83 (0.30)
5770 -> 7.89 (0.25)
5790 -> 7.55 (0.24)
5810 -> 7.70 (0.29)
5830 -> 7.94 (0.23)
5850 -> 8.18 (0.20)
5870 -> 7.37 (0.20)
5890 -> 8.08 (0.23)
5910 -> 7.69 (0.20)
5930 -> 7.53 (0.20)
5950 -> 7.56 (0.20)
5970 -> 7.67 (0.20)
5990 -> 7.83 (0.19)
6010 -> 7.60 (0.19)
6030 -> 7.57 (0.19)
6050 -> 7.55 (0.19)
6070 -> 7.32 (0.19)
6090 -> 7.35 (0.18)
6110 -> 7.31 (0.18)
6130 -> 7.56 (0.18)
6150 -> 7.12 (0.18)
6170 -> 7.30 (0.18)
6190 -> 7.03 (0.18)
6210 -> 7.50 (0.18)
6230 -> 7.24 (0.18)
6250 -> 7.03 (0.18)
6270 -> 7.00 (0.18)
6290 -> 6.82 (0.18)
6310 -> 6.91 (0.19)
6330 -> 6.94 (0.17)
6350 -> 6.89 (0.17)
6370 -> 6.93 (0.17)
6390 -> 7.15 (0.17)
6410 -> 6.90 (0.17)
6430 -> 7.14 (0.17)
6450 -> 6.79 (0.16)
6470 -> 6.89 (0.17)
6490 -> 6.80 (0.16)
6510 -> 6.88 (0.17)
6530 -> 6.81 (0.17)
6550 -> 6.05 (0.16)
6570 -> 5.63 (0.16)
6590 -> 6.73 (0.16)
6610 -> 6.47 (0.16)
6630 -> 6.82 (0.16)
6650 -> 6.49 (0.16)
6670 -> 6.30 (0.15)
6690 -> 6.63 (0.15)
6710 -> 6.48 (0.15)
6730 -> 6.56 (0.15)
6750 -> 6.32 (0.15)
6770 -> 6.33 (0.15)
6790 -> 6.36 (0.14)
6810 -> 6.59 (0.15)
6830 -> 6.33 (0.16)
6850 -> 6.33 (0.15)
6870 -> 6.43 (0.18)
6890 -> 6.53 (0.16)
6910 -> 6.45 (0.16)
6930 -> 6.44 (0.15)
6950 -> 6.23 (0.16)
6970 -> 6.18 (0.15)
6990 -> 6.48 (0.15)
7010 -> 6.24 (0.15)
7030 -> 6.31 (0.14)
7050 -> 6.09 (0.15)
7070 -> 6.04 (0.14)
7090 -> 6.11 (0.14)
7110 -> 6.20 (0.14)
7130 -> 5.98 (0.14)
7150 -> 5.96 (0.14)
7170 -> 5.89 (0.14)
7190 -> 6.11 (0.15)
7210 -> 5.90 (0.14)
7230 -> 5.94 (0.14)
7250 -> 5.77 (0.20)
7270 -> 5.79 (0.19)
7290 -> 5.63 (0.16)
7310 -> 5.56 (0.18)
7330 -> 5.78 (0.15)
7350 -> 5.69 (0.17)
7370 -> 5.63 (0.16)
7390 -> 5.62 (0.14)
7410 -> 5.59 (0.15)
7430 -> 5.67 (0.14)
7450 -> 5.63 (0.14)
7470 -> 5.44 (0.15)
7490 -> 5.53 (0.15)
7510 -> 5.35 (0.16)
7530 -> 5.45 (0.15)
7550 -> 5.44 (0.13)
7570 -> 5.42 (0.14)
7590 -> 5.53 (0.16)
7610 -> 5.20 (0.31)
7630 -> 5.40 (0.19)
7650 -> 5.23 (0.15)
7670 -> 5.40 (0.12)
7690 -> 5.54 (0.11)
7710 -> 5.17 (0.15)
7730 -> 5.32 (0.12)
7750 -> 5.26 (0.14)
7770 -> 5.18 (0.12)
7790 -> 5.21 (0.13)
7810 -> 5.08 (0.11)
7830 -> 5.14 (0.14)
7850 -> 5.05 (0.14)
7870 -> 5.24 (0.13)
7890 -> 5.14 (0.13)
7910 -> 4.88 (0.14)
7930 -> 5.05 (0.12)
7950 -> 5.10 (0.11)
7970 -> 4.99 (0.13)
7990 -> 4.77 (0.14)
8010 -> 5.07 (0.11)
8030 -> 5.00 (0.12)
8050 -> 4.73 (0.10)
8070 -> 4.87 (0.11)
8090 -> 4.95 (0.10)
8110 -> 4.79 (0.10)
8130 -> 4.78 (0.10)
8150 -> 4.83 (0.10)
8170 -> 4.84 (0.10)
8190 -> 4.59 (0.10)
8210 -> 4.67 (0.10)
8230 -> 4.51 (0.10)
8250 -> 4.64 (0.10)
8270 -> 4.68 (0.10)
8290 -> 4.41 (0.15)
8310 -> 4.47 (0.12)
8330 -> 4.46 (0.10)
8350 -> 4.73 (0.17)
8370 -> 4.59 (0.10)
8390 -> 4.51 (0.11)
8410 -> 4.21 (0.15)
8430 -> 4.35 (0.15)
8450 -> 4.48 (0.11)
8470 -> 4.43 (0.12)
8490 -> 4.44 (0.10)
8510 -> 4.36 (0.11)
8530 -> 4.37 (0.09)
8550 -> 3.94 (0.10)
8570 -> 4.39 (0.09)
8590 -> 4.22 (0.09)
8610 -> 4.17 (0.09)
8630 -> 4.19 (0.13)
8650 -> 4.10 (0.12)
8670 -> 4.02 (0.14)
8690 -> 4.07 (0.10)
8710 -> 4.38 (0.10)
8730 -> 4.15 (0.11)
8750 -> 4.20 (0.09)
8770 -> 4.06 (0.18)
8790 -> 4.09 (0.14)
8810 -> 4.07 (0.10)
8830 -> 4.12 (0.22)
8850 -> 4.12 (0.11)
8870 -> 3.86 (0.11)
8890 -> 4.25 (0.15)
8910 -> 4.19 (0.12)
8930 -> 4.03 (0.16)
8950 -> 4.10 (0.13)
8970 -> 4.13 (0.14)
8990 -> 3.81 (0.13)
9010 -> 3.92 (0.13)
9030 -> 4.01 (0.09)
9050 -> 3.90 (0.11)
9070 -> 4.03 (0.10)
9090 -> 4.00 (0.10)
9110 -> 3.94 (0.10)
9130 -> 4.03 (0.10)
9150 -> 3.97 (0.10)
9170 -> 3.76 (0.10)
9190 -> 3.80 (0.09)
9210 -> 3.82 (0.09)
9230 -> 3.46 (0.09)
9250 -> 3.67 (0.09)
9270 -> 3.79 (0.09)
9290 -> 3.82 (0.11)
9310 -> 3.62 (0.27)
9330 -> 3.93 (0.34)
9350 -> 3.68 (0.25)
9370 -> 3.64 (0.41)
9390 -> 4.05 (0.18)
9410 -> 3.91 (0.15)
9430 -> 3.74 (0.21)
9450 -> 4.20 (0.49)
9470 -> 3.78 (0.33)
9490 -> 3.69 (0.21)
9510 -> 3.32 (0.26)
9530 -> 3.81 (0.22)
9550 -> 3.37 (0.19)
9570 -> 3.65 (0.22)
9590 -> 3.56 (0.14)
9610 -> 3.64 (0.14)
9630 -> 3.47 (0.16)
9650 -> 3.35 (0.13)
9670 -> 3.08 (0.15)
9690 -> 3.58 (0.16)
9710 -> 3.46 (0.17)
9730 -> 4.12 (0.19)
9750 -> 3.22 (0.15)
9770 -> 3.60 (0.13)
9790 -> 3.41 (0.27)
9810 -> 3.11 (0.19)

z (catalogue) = 0.000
